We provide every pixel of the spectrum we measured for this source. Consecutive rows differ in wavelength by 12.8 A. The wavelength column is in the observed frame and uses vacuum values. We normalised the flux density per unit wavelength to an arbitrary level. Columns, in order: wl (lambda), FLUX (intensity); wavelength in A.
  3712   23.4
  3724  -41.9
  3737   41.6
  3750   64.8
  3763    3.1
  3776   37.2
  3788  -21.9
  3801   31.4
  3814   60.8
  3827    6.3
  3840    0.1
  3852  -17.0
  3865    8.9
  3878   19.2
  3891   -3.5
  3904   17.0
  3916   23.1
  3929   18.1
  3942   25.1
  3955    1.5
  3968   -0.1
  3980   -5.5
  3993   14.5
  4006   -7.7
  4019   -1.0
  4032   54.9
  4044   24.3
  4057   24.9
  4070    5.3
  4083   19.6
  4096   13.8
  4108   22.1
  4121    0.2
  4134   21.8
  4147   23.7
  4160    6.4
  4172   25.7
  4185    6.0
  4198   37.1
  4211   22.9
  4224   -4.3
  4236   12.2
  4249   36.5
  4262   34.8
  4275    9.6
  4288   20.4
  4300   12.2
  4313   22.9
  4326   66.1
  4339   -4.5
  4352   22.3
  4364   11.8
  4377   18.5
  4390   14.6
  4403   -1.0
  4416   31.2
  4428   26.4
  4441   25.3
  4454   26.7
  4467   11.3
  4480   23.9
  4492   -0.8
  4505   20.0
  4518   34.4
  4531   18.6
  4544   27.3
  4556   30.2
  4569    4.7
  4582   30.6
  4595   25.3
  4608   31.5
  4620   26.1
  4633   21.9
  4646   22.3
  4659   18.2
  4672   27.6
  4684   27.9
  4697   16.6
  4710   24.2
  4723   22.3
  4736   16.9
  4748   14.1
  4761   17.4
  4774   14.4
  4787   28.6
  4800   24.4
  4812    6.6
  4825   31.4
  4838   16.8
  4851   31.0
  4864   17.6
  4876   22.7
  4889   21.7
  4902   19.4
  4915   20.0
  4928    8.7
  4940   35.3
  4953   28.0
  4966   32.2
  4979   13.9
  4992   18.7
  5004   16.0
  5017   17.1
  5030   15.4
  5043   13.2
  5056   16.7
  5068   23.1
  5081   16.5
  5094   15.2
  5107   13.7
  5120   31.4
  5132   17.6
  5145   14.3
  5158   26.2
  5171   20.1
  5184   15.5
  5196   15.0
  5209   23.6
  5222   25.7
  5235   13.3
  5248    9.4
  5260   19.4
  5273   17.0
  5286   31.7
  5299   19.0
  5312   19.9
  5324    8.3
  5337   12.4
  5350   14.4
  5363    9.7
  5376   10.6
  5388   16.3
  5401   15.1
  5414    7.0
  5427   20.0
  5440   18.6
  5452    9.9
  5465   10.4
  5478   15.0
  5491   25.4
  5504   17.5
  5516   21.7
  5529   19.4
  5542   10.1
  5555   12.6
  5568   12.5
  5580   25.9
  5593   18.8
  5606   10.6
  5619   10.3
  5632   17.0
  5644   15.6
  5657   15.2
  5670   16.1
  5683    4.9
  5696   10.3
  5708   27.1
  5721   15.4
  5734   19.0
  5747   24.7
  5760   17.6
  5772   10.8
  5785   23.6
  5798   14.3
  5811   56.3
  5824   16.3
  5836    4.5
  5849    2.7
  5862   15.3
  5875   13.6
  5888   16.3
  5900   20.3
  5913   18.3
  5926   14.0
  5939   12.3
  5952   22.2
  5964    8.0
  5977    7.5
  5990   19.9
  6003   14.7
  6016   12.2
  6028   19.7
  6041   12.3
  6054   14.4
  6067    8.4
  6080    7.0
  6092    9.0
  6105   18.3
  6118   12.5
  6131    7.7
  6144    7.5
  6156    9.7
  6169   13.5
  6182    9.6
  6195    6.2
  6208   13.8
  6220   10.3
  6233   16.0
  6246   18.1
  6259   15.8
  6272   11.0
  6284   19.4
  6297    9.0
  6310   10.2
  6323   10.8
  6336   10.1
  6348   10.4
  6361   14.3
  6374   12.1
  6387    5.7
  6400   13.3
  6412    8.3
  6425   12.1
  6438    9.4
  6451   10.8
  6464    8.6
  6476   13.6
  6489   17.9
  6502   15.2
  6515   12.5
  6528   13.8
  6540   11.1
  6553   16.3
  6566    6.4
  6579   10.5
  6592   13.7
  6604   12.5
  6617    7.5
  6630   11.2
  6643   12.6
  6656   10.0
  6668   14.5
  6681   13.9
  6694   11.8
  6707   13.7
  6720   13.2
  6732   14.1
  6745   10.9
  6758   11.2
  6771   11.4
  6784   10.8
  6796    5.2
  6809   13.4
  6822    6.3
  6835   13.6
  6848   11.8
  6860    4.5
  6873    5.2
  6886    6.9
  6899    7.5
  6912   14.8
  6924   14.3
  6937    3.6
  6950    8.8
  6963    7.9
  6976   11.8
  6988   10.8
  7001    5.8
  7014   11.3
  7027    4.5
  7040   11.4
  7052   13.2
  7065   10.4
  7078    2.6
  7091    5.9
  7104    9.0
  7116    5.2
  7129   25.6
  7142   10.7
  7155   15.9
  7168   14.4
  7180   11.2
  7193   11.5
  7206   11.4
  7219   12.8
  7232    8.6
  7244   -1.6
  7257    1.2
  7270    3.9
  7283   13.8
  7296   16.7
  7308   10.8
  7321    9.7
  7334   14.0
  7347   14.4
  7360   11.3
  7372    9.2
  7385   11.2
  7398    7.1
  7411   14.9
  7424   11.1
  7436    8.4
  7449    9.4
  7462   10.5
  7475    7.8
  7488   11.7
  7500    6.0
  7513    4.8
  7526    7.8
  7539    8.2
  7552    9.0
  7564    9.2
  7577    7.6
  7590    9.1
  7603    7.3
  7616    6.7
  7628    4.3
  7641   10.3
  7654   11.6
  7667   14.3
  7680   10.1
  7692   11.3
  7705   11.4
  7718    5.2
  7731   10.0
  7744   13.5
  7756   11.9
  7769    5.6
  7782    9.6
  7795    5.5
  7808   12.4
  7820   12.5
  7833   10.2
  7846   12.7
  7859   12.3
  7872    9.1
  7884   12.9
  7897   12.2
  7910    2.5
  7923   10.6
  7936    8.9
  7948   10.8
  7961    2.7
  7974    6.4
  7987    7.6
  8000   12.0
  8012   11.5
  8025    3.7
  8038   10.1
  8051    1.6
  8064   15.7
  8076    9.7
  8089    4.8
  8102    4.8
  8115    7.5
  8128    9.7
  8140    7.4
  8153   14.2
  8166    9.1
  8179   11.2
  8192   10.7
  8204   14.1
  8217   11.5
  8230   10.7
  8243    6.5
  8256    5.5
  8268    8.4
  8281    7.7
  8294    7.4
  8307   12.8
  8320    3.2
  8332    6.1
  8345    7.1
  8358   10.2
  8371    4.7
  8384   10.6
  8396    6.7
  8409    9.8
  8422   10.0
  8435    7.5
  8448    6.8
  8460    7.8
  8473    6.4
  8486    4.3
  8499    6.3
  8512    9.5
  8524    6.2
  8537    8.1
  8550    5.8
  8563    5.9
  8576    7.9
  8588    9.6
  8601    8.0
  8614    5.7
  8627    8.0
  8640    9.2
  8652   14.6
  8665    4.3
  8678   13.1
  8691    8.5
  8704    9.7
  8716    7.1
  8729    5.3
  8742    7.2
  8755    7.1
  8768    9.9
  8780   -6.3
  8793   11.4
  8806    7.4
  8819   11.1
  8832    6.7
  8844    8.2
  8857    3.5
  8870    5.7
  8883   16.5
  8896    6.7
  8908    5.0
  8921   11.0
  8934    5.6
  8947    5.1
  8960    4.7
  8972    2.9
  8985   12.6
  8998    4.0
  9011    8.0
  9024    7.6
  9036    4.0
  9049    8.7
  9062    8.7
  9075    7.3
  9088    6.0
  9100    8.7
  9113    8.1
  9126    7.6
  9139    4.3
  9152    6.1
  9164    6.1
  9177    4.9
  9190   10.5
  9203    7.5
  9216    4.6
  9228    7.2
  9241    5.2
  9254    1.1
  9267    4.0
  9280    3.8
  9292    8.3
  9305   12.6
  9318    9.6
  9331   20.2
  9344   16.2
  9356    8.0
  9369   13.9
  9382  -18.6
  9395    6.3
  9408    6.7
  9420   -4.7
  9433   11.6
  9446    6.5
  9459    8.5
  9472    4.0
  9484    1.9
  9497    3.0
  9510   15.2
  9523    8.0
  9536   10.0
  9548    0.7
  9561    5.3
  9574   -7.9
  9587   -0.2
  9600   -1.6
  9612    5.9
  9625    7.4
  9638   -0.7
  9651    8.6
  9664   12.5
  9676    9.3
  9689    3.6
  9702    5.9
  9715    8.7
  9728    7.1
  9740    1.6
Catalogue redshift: 0.086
